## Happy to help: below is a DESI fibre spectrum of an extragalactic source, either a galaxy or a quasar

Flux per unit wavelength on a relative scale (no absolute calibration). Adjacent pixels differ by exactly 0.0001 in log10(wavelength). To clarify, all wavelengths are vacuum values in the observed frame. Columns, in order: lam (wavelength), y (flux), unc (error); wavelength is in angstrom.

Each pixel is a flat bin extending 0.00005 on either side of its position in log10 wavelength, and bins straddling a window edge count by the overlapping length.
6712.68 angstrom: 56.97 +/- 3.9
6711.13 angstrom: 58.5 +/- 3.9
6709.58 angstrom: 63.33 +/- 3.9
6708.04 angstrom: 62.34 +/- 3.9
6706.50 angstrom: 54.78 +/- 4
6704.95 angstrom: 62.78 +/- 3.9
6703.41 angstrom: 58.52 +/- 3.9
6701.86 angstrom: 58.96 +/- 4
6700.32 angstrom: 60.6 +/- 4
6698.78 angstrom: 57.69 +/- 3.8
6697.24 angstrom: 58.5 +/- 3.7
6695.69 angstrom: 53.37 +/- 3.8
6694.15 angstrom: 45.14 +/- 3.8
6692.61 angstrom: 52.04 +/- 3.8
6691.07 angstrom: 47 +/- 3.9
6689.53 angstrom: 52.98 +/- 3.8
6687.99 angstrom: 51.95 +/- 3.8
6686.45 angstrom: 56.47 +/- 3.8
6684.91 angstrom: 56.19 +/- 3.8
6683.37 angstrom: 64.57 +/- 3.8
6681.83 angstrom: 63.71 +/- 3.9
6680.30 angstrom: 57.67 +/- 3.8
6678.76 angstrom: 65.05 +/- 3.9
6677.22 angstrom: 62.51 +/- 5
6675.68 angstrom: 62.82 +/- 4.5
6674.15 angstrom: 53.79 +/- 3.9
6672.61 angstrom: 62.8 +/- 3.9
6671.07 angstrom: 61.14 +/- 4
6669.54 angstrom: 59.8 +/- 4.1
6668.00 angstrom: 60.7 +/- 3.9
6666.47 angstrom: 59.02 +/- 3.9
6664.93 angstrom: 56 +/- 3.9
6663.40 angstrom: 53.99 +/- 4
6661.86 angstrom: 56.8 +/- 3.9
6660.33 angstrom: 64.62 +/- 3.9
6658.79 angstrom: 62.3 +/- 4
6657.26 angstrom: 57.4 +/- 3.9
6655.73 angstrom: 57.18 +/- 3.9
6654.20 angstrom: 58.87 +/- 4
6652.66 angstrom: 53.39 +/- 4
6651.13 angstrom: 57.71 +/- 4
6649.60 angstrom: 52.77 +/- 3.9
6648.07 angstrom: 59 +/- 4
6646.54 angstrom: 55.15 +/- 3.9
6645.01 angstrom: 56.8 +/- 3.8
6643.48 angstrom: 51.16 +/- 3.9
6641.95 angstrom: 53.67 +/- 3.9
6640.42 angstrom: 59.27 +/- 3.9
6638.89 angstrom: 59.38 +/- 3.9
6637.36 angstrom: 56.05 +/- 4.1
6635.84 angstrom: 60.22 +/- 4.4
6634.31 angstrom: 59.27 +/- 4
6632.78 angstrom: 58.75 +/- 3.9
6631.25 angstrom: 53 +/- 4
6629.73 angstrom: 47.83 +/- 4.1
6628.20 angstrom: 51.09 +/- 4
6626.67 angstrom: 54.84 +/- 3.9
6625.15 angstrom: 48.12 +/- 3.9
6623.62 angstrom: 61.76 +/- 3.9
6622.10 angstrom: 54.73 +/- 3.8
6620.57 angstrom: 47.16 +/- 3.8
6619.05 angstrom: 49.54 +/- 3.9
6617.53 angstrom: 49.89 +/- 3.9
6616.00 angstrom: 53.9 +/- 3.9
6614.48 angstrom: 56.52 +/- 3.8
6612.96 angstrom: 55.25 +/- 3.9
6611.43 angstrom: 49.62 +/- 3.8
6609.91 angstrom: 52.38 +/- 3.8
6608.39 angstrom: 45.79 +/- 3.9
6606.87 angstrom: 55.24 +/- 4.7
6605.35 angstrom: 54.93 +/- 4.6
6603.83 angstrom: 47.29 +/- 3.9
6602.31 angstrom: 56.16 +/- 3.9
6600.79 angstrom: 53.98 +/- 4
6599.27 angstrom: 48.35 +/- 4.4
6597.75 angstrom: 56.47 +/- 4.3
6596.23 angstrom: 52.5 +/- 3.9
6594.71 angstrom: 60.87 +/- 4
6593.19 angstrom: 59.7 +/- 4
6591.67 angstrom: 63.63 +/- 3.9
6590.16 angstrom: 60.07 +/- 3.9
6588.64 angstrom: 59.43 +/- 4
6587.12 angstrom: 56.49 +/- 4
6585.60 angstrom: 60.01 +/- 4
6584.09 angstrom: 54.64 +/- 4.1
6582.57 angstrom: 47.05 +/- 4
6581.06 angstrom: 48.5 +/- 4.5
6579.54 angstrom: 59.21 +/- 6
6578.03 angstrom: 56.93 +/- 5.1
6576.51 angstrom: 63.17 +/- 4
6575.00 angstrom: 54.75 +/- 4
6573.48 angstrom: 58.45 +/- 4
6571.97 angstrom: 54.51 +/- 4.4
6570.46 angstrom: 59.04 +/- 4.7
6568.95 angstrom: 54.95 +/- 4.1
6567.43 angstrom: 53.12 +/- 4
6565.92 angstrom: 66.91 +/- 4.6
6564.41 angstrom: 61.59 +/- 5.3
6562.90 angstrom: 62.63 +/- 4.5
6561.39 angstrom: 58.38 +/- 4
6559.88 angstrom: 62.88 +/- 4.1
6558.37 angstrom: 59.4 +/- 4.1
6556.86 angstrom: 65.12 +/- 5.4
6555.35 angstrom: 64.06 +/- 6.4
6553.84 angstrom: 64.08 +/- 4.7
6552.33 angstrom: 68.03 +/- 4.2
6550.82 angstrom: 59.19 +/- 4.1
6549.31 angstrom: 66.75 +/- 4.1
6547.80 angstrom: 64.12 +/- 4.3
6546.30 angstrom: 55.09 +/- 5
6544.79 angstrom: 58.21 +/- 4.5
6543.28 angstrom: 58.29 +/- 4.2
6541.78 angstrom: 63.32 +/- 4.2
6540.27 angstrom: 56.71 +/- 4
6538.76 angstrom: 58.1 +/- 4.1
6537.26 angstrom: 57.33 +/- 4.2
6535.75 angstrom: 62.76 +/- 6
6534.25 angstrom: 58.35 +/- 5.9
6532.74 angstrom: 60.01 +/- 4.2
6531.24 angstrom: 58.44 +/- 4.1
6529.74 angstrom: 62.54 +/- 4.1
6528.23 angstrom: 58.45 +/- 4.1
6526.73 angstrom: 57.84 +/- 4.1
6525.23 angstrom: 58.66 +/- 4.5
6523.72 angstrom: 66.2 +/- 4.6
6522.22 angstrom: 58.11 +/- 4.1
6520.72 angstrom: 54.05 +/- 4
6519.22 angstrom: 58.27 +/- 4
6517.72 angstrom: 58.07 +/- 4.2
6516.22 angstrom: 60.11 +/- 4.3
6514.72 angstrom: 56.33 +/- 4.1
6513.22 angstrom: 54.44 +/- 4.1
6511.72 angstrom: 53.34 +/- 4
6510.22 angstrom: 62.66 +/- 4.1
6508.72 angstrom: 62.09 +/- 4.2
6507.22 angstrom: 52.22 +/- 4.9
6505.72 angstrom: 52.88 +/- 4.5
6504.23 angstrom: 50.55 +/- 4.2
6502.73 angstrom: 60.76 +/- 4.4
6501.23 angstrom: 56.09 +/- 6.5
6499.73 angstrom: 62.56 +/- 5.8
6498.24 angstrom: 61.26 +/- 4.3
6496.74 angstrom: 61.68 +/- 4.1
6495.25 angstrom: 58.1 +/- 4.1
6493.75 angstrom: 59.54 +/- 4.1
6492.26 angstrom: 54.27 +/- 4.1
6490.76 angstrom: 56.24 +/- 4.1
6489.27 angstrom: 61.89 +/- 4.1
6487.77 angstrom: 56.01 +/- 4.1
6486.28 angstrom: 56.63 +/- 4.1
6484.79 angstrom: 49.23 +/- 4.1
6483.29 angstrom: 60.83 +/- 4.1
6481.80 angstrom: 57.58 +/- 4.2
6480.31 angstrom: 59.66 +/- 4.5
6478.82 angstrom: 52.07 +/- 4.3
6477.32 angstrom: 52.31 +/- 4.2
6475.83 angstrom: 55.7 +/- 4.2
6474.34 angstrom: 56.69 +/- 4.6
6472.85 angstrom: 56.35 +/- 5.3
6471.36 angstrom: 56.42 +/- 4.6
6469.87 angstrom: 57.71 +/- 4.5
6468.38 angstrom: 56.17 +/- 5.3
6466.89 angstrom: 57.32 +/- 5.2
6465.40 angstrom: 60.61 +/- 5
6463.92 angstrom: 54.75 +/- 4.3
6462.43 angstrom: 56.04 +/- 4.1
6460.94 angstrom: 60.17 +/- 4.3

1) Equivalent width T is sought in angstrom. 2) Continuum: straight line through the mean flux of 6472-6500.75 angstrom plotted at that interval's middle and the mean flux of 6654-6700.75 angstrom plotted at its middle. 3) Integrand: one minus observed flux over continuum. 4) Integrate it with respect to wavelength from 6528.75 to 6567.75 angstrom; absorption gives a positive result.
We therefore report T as -2.44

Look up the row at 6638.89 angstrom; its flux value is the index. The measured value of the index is 59.38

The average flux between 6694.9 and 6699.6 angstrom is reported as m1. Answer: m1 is 56.5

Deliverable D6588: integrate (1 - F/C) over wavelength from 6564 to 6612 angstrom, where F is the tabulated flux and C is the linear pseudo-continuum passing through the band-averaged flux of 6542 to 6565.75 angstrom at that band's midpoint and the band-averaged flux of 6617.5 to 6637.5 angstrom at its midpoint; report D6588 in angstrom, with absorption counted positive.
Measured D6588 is 2.0 angstrom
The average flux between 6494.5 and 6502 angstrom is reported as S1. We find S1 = 59.9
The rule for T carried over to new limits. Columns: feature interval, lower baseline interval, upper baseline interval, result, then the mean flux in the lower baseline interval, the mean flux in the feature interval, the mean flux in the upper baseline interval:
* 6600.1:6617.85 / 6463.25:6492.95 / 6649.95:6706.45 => 1.5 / 56.4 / 52.6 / 57.8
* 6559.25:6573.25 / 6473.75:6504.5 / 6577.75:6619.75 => -1.0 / 57.2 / 59.3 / 54.4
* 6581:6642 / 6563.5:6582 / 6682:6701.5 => 2.4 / 57.5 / 54.6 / 55.1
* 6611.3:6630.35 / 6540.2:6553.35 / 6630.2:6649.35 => 1.7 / 61.4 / 52.4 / 56.6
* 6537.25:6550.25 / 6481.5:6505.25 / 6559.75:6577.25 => -0.3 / 57.7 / 59.9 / 59.1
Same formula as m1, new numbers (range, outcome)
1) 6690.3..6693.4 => 49.5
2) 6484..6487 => 52.9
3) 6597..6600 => 52.4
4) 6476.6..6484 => 56.5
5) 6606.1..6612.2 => 50.8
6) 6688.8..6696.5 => 50.1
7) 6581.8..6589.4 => 55.5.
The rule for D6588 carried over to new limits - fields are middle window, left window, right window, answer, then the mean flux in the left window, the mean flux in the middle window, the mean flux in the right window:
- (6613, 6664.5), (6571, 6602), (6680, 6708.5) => 0.9 angstrom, 56.4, 55.5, 56.5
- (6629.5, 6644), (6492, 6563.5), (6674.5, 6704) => 0.4 angstrom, 59.5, 56.2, 57.1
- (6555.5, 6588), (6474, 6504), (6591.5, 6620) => -2.0 angstrom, 57.3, 58.1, 53.5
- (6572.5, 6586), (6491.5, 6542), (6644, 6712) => 0.6 angstrom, 58.4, 55.7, 57.9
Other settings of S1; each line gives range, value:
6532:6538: 59.6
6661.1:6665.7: 55.5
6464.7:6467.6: 58.9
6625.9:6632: 51.7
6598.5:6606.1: 52.1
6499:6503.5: 59.6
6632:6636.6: 59.3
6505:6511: 57.4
